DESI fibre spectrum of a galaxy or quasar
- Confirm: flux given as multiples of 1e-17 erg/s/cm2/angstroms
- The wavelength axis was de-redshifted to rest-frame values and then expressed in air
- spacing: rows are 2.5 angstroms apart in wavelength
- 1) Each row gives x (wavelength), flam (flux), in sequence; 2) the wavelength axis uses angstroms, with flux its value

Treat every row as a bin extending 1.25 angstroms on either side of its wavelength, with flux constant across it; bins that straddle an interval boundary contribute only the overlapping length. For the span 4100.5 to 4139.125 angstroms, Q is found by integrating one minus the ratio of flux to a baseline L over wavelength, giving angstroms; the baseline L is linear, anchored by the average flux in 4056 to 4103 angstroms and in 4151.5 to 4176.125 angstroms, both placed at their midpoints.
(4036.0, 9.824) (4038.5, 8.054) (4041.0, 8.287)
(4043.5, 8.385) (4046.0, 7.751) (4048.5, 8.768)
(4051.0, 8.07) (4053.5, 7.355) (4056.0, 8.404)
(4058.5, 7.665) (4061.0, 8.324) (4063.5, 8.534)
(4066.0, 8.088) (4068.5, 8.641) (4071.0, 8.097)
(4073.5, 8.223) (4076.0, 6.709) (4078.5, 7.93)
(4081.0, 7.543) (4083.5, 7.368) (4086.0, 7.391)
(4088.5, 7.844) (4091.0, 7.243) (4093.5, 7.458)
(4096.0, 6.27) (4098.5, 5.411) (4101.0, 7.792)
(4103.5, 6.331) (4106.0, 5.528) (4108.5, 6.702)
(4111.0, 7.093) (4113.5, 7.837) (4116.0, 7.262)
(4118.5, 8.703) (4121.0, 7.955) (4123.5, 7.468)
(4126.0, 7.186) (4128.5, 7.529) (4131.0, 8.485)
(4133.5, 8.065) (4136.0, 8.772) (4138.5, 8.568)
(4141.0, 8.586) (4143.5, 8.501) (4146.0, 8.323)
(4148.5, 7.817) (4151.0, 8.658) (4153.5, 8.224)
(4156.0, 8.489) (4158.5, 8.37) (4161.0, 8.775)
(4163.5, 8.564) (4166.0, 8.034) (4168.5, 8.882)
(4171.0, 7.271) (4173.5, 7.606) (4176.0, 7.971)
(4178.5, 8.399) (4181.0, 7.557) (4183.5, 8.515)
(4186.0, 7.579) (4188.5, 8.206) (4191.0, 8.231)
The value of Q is 1.7 angstroms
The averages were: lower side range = 7.59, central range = 7.56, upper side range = 8.24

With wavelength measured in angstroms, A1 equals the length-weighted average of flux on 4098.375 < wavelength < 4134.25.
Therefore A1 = 7.34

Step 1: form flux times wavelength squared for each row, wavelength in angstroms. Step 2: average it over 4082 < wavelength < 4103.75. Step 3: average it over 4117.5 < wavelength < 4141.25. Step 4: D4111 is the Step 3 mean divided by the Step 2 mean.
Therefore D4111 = 1.17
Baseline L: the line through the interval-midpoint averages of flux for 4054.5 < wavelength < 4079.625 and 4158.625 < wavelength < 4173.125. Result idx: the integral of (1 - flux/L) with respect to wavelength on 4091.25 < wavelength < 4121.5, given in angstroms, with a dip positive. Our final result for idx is 4.2 angstroms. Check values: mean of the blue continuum 8.06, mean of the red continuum 8.27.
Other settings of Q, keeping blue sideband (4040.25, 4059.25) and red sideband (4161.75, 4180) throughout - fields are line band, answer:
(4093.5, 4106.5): 2.7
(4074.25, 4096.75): 2.1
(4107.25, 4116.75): 1.0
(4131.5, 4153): -0.8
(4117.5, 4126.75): 0.3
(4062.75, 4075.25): -0.2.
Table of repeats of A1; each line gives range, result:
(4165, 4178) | 7.98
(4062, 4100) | 7.52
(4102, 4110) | 6.27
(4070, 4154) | 7.61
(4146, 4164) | 8.4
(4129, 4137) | 8.34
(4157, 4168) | 8.47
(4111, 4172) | 8.16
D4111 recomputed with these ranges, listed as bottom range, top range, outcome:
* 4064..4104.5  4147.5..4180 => 1.15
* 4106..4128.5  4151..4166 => 1.16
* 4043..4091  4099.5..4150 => 1.00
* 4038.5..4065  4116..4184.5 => 1.05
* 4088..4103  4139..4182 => 1.23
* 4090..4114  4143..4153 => 1.26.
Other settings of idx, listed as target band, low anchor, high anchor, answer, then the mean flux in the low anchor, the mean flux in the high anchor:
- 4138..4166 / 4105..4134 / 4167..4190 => -2.4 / 7.49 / 8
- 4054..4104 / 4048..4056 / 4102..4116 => -0.8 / 8.05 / 6.77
